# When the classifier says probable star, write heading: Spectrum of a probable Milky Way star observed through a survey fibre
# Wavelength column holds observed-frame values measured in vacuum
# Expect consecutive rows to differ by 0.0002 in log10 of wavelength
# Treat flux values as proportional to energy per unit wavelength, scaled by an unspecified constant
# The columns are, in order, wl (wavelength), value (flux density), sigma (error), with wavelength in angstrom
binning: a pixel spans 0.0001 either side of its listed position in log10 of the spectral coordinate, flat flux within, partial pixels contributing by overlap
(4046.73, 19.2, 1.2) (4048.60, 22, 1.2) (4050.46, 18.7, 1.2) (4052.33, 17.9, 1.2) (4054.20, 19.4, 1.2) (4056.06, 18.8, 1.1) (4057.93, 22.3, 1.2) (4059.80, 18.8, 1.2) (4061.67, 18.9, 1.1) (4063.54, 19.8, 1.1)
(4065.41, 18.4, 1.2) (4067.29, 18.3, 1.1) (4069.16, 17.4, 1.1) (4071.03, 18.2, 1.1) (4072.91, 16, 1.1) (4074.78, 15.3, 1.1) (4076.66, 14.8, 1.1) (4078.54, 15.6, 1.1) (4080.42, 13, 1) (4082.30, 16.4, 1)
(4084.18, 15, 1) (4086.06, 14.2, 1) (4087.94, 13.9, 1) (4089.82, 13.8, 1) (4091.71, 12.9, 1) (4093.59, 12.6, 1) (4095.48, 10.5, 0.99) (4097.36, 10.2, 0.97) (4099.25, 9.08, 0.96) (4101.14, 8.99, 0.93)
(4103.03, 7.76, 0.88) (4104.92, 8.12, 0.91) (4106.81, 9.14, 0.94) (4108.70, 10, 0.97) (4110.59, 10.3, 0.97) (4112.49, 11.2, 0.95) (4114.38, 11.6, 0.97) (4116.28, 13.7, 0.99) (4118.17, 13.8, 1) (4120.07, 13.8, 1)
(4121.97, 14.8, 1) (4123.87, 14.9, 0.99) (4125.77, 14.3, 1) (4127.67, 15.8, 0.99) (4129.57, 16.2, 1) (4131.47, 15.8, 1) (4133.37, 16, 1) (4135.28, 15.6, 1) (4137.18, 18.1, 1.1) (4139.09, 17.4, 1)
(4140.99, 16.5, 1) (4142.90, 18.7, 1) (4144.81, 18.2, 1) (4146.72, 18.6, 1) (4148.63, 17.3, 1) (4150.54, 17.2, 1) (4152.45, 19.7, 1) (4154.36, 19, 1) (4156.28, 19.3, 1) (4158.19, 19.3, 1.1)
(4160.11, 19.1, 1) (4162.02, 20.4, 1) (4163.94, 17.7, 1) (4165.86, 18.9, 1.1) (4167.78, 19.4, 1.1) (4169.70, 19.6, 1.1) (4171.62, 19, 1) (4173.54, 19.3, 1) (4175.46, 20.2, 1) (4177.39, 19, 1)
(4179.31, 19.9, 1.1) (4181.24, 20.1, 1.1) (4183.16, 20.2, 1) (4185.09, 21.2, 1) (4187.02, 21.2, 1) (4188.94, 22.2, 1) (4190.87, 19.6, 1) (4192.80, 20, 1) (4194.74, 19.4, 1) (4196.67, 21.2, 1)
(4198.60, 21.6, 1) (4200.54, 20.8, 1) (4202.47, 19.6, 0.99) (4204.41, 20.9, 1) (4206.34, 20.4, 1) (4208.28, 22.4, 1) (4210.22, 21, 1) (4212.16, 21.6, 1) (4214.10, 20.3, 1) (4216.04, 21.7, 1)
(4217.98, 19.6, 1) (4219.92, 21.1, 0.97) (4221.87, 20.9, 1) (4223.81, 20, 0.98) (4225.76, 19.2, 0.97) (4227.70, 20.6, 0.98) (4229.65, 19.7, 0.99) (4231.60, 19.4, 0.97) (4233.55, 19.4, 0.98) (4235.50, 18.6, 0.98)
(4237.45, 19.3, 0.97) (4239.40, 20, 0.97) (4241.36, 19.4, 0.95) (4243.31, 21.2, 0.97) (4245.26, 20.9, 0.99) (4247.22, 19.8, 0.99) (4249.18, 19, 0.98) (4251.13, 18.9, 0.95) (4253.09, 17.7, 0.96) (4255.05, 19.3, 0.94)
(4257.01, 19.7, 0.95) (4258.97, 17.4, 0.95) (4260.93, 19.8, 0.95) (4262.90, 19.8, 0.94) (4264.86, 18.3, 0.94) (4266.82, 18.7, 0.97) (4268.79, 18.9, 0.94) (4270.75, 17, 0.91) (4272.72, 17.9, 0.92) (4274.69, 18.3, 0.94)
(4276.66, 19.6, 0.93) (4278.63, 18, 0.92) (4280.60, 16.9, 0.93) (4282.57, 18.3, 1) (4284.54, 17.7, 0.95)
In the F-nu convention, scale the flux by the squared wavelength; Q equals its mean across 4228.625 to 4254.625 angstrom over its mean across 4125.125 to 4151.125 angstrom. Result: 1.21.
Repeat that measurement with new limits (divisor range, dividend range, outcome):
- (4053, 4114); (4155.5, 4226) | 1.49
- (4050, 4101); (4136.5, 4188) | 1.26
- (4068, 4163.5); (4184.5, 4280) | 1.41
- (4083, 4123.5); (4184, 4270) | 1.81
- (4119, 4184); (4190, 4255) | 1.16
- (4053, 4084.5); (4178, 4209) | 1.25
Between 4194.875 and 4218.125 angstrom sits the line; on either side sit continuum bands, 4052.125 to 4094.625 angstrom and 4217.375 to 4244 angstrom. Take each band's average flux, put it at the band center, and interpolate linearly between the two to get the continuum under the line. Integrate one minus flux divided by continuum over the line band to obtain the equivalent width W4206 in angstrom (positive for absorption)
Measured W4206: -1.9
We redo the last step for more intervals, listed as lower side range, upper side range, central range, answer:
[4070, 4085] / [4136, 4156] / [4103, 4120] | 6.0 angstrom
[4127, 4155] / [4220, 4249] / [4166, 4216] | -4.5 angstrom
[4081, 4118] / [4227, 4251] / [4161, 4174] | -3.0 angstrom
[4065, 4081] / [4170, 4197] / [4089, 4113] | 9.7 angstrom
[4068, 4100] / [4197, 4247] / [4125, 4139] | 0.2 angstrom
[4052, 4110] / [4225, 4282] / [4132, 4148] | -1.2 angstrom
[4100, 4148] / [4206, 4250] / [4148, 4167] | -3.4 angstrom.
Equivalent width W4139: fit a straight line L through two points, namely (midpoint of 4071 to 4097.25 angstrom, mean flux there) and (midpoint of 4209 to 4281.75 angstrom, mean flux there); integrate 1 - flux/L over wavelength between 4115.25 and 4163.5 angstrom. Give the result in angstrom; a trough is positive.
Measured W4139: -2.8 angstrom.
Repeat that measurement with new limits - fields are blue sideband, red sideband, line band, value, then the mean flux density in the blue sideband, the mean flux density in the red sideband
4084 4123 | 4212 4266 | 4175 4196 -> -4.8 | 11.6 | 19.7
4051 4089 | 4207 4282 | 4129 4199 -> -2.1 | 17.1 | 19.5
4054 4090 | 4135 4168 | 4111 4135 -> 4.8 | 16.9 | 18.4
